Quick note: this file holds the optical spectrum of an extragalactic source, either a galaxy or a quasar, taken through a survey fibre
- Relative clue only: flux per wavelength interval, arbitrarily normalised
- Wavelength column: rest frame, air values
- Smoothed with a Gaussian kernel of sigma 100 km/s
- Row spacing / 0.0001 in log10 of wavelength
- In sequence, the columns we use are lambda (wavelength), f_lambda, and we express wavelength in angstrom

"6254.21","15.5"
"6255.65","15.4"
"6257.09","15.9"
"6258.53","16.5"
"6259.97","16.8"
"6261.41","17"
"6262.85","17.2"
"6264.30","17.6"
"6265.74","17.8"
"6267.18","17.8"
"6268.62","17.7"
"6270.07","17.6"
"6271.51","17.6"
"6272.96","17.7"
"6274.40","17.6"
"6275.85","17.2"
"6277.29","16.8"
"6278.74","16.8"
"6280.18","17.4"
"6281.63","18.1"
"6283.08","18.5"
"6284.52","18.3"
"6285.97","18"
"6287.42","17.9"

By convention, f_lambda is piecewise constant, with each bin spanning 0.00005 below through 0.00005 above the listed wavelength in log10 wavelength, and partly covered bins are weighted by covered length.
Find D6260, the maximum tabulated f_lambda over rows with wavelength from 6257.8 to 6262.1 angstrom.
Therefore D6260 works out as 17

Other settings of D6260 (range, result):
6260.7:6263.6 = 17.2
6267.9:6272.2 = 17.7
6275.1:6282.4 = 18.1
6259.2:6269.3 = 17.8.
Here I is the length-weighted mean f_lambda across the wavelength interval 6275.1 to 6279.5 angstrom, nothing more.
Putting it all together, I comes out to 16.9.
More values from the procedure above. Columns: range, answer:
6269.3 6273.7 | 17.6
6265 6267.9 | 17.8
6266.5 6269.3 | 17.8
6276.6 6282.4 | 17.3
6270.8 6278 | 17.4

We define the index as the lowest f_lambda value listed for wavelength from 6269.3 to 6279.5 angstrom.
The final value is 16.8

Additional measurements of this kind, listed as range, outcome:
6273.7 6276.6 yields 17.2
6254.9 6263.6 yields 15.4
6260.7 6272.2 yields 17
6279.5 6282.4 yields 17.4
